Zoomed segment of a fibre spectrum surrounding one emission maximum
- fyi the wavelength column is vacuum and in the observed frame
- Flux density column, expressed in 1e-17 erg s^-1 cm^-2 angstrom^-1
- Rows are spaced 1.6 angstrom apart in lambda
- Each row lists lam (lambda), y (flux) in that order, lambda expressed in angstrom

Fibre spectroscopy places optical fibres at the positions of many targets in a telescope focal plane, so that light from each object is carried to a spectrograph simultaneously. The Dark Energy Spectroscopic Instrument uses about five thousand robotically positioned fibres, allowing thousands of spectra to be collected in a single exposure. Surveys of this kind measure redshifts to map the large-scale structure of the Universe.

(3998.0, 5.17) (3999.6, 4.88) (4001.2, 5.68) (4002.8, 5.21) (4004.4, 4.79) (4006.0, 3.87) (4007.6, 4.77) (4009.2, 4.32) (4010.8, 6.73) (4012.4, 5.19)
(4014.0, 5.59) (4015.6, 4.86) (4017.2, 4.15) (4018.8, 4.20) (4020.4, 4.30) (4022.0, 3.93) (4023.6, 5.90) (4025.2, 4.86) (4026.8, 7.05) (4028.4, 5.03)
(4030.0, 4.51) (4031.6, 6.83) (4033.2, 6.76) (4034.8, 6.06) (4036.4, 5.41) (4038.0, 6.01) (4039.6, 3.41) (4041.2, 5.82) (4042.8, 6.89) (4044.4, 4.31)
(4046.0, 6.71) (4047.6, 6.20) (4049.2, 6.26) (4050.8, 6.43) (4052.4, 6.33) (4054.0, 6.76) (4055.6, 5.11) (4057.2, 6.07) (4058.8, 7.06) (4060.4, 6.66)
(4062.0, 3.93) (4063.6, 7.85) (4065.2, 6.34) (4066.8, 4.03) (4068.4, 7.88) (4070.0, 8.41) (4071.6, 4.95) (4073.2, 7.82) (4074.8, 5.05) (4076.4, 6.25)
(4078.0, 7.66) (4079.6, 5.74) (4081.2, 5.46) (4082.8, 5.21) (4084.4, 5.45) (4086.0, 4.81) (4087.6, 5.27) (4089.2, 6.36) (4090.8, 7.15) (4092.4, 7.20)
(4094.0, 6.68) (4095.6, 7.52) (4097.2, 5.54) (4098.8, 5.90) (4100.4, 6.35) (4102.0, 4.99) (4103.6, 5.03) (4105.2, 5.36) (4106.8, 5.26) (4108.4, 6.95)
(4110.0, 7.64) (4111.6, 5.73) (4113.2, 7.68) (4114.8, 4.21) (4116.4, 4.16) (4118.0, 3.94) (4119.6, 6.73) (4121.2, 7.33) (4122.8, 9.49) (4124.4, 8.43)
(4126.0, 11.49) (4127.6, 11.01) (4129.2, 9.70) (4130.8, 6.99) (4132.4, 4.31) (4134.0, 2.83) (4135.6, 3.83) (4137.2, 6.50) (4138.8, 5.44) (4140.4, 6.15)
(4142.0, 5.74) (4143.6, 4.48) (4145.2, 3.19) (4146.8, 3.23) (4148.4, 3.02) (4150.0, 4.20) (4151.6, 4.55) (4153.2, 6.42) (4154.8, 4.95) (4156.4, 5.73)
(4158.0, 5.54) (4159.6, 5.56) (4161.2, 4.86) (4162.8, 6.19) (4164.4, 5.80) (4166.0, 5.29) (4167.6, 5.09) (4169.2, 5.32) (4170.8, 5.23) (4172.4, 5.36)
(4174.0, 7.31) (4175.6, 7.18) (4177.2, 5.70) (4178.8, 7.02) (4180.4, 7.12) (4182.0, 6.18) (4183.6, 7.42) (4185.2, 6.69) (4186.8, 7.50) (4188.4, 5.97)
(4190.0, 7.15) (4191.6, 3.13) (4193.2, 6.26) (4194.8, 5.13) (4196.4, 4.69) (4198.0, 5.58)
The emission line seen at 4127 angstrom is [O II]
